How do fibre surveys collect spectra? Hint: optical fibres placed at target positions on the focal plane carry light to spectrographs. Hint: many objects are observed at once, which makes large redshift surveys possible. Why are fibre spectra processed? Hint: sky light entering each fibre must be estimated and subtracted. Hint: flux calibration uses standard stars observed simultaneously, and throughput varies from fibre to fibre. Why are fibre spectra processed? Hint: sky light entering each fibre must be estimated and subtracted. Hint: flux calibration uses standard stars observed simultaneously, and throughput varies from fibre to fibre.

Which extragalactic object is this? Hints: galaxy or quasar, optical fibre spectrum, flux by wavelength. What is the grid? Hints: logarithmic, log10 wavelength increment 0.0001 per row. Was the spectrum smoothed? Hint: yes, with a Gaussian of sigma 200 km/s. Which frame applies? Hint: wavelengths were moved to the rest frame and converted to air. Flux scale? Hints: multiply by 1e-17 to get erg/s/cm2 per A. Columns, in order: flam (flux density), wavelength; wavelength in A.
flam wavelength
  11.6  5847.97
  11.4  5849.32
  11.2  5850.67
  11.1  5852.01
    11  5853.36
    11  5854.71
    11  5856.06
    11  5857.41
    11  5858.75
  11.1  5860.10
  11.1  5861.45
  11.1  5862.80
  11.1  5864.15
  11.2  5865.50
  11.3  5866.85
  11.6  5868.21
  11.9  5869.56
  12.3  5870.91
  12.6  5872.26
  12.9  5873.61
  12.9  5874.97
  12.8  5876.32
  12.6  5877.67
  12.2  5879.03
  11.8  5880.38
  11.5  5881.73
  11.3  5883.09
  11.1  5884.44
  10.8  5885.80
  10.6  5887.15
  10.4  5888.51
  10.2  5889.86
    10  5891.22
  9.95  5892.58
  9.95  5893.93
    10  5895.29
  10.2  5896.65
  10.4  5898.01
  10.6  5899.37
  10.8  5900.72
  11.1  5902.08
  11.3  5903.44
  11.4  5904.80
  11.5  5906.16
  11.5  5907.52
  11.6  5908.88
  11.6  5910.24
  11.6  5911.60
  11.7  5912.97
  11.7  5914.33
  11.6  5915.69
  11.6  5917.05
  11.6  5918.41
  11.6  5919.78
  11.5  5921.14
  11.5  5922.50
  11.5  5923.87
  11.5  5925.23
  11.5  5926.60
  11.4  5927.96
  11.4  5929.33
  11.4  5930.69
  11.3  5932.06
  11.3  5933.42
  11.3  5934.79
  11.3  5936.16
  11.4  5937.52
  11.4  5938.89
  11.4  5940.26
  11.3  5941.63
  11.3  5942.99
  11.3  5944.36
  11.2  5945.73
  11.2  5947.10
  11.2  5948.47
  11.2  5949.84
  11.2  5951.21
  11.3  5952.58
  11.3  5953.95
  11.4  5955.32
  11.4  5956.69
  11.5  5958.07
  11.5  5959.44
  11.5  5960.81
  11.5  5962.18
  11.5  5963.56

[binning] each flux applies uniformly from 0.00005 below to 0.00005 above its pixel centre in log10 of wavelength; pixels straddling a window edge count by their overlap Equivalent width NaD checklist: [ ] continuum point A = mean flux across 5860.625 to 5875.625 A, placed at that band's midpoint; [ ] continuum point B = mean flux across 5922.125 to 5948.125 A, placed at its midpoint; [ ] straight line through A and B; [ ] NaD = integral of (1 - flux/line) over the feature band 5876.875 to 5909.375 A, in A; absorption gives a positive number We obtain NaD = 1.9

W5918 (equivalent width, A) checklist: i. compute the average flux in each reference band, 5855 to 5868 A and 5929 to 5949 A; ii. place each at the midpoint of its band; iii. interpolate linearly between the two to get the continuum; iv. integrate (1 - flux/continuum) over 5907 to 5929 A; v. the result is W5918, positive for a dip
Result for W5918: -0.6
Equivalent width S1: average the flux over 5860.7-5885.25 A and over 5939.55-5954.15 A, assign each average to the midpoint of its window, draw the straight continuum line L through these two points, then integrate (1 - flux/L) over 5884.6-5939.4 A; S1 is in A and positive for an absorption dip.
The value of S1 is 1.92 A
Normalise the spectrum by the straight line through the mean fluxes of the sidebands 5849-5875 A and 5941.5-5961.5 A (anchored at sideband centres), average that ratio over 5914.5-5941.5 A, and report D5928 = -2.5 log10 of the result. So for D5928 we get -0.01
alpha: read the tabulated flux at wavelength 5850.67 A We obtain 11.2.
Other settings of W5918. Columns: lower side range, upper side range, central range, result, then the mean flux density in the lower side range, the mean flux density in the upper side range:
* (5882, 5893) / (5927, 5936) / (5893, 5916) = -0.4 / 10.6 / 11.4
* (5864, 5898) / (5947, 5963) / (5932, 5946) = 0.0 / 11.3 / 11.4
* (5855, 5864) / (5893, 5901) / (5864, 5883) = -2.3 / 11.1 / 10.3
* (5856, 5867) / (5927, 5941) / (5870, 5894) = -0.7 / 11.1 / 11.4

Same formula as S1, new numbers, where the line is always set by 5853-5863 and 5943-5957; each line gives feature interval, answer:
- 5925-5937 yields -0.16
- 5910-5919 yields -0.36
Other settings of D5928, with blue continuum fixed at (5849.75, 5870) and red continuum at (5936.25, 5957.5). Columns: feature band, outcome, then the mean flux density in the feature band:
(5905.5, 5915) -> -0.033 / 11.6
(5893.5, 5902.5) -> 0.080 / 10.4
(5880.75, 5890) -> 0.029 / 10.9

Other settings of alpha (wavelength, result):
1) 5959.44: 11.5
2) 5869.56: 11.9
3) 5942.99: 11.3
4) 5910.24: 11.6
